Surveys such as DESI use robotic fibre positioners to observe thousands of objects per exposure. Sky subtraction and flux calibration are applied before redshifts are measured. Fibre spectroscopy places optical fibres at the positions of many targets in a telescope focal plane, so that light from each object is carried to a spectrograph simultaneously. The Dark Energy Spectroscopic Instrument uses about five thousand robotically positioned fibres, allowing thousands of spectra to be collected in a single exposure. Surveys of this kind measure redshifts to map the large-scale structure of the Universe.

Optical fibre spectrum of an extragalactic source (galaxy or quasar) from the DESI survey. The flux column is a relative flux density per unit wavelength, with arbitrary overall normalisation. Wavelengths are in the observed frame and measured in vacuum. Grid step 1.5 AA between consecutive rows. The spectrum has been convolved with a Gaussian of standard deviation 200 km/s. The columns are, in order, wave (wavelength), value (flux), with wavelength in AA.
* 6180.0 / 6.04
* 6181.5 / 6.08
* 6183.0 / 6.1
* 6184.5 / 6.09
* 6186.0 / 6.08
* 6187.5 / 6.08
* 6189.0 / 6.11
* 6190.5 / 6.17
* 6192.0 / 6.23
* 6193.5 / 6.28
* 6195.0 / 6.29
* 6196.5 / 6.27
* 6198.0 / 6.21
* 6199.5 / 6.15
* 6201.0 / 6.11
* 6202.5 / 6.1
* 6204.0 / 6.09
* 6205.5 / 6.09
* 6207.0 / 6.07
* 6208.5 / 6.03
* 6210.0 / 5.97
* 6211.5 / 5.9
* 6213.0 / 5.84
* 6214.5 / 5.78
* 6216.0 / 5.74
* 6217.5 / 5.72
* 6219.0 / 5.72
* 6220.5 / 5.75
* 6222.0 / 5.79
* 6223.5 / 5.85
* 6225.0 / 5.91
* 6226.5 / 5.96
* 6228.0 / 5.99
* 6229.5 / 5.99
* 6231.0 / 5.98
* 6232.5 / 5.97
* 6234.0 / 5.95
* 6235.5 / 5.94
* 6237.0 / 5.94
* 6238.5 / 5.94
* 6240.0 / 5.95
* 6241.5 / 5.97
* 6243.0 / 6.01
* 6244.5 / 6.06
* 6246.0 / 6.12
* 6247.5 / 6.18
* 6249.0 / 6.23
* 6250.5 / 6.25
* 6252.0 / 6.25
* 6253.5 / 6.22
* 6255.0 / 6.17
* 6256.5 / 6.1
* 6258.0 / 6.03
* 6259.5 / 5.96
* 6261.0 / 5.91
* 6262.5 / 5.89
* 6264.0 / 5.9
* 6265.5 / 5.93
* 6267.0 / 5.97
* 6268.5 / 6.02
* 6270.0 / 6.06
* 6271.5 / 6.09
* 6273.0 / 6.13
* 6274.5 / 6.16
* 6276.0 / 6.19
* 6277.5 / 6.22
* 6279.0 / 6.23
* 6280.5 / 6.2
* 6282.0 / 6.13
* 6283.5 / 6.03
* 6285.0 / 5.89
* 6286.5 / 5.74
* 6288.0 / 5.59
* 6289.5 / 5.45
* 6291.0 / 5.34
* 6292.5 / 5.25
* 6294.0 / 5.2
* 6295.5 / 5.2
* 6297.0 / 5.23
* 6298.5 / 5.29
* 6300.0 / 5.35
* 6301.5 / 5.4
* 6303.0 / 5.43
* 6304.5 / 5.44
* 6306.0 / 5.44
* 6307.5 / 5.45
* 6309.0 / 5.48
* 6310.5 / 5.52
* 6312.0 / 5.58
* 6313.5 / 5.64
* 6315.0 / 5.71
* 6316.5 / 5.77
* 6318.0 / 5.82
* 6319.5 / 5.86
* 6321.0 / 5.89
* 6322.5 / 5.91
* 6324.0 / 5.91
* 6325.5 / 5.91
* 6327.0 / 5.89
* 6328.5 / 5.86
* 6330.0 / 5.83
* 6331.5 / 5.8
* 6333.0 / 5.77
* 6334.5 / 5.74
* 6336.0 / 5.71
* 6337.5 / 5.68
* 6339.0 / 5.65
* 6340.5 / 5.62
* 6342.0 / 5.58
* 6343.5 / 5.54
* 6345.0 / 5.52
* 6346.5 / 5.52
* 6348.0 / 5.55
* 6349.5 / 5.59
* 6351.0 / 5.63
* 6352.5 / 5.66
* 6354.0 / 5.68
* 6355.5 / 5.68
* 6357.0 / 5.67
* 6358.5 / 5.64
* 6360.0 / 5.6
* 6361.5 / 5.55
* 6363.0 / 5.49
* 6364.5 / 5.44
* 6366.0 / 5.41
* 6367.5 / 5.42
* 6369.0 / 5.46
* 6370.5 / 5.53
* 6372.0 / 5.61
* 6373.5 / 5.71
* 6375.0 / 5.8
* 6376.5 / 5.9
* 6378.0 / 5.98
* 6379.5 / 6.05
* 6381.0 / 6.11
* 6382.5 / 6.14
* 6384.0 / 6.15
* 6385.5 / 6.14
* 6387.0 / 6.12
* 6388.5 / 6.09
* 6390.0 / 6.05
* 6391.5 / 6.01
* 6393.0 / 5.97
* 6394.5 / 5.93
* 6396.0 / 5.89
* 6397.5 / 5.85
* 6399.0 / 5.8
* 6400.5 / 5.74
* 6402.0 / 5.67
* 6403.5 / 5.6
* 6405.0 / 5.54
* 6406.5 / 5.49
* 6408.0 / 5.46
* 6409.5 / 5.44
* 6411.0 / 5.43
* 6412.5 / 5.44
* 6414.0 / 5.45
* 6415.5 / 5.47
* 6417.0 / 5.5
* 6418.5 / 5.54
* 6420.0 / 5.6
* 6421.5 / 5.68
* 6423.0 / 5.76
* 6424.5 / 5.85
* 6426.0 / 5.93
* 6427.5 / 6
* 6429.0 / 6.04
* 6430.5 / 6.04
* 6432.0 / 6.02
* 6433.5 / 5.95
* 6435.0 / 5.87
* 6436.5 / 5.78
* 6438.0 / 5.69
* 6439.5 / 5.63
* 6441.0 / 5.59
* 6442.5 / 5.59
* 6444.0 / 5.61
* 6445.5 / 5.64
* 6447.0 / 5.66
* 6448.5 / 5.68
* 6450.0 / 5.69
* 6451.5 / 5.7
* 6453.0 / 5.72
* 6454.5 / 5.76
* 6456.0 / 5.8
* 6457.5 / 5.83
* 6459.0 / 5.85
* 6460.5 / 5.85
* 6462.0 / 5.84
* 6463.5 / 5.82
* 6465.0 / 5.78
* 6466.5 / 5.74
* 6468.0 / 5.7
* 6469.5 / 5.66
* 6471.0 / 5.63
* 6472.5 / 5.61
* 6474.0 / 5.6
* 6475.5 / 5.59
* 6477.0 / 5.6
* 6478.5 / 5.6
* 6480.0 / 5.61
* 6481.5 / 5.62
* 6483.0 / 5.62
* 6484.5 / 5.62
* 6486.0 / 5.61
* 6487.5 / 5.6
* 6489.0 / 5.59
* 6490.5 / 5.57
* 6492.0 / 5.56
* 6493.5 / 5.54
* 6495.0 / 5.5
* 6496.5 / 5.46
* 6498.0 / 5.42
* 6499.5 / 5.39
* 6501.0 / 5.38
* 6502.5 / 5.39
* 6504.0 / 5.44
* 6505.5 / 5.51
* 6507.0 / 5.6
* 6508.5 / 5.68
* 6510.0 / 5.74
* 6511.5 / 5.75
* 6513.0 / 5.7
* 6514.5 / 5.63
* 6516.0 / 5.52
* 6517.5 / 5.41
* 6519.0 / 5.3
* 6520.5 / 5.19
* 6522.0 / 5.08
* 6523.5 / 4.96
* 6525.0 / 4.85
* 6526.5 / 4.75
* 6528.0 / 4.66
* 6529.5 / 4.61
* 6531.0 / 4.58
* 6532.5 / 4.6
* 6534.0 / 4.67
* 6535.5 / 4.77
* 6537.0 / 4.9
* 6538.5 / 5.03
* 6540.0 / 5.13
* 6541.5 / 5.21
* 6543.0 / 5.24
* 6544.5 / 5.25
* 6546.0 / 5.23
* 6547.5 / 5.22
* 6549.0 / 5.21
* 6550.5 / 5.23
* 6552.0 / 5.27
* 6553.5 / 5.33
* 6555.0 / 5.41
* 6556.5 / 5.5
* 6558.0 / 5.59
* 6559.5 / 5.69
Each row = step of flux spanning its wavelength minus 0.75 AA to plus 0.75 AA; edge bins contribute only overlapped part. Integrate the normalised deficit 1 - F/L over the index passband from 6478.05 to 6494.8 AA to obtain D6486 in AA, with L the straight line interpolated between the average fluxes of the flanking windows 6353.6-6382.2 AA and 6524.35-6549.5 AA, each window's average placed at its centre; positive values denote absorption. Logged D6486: -1.4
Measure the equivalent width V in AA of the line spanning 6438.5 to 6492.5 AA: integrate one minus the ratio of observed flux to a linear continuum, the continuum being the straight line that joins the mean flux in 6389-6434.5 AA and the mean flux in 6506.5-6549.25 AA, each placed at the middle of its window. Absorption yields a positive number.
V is -2.0 AA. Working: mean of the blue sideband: 5.74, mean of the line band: 5.67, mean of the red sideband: 5.15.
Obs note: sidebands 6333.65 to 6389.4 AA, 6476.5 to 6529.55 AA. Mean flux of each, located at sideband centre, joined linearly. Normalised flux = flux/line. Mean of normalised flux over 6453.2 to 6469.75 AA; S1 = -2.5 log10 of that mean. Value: -0.05 mag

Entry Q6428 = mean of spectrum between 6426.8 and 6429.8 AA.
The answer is 6.02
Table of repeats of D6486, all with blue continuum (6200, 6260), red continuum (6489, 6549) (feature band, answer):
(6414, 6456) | -2.1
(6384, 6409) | -1.2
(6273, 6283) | -0.5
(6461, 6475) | -0.9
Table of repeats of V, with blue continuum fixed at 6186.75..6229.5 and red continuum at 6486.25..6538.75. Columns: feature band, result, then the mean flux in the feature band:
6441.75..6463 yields -1.23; 5.73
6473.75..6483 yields -0.43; 5.6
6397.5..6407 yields -0.21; 5.66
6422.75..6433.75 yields -0.97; 5.96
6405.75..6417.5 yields 0.12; 5.46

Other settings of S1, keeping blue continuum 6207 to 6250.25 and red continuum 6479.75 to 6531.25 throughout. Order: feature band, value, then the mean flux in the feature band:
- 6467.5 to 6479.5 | -0.03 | 5.62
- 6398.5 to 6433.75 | -0.02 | 5.68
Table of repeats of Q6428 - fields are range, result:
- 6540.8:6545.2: 5.23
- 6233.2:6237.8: 5.94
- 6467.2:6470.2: 5.68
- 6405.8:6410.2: 5.46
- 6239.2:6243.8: 5.98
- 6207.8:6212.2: 5.97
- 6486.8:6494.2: 5.57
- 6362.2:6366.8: 5.45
